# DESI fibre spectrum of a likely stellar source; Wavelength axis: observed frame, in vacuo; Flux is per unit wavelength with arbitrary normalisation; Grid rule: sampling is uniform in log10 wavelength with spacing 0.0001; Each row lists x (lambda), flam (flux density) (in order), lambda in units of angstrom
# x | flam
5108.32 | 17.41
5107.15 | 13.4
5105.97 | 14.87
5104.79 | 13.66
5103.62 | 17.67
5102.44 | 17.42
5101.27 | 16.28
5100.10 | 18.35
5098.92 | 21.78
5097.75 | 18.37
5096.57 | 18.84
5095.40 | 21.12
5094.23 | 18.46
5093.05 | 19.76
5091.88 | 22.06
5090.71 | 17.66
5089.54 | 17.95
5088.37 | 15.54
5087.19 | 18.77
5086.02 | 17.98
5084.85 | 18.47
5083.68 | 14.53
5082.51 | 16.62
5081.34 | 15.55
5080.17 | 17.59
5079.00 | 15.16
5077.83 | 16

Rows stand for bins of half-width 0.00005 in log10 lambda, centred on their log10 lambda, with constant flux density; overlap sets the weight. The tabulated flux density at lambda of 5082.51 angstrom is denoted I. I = 16.62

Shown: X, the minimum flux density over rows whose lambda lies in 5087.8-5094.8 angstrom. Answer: 15.54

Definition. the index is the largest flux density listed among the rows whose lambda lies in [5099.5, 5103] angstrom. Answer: 18.35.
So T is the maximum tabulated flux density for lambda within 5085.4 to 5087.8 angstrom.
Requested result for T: 18.77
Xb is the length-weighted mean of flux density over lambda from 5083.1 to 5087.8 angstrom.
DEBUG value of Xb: 17.4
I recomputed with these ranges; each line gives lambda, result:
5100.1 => 18.35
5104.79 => 13.66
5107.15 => 13.4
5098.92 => 21.78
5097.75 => 18.37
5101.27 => 16.28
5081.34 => 15.55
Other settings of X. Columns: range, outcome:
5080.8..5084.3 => 14.53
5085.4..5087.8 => 17.98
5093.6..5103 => 16.28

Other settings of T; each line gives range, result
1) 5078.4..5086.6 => 18.47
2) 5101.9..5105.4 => 17.67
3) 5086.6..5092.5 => 22.06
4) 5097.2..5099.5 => 21.78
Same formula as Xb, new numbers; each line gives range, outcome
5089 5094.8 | 19.2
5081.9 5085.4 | 16.5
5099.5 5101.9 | 17.4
